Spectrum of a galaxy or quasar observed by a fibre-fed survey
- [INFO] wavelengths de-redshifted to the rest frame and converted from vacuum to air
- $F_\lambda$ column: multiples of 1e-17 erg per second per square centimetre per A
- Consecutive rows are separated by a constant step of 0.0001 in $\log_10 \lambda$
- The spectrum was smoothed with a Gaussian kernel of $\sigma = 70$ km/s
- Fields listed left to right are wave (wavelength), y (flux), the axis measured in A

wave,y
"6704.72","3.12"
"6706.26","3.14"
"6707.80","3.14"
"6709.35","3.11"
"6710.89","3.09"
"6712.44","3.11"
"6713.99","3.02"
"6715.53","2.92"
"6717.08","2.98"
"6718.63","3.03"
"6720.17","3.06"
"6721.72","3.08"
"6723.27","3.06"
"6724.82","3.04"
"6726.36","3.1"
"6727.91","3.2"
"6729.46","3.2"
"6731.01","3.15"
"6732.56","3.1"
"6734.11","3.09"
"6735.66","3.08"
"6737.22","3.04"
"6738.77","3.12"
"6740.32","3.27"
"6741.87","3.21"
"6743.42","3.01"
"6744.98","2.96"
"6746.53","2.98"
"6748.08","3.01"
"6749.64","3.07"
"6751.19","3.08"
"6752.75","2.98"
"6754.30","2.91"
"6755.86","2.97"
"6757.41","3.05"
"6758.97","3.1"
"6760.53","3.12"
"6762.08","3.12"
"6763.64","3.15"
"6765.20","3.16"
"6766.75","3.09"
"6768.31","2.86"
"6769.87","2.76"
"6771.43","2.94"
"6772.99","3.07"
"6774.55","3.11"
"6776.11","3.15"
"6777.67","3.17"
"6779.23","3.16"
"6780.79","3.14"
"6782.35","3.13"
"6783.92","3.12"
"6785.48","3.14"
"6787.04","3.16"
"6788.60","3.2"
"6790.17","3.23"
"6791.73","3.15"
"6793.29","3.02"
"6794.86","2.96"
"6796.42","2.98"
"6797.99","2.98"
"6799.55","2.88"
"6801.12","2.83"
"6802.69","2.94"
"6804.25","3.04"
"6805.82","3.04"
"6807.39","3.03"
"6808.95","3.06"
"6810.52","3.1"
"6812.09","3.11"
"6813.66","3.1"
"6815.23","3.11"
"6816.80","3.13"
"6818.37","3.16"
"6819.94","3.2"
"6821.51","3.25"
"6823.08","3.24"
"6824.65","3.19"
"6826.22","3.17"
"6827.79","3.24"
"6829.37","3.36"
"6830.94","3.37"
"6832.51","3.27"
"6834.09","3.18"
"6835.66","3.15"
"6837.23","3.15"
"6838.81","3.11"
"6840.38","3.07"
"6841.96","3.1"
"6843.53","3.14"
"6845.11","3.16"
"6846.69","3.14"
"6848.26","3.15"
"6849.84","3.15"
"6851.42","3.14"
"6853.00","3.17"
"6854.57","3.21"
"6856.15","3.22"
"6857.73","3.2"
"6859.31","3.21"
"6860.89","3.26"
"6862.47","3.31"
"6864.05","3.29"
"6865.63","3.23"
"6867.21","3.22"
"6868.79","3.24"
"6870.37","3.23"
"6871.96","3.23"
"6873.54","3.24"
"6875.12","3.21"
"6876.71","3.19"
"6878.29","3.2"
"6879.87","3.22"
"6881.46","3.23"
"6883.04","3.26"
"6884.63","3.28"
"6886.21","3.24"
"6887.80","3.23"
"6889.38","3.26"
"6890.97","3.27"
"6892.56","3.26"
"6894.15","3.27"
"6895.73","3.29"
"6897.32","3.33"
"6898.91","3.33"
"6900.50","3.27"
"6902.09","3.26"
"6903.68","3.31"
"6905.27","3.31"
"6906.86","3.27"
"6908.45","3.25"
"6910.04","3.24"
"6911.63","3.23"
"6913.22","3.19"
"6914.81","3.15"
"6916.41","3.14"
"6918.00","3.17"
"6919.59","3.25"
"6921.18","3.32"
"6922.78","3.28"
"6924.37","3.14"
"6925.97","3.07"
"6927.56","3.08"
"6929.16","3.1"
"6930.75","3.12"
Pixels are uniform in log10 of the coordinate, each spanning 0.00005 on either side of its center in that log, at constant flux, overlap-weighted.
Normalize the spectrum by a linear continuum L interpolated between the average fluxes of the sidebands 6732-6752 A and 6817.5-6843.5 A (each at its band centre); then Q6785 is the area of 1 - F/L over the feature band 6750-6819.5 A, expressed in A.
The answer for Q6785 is 1.6 A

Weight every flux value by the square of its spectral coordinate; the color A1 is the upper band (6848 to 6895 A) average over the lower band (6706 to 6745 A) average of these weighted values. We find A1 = 1.09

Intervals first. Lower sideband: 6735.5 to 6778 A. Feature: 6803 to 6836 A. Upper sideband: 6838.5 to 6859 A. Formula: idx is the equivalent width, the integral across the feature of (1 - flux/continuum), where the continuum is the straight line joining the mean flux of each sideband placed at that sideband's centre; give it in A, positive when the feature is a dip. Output -0.44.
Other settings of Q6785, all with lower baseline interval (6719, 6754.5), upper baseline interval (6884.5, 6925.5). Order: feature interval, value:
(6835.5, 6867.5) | 0.2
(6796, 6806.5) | 0.6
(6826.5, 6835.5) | -0.3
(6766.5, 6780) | 0.4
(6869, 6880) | 0.0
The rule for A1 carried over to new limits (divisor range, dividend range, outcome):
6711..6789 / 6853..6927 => 1.10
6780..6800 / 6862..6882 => 1.07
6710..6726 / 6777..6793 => 1.06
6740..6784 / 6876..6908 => 1.11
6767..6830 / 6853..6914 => 1.08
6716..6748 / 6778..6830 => 1.03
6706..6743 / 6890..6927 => 1.11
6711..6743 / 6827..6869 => 1.07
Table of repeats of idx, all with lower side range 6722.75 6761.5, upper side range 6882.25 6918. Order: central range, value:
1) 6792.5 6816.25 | 1.01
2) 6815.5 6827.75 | -0.10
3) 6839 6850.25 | 0.22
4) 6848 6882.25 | -0.02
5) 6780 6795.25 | -0.01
